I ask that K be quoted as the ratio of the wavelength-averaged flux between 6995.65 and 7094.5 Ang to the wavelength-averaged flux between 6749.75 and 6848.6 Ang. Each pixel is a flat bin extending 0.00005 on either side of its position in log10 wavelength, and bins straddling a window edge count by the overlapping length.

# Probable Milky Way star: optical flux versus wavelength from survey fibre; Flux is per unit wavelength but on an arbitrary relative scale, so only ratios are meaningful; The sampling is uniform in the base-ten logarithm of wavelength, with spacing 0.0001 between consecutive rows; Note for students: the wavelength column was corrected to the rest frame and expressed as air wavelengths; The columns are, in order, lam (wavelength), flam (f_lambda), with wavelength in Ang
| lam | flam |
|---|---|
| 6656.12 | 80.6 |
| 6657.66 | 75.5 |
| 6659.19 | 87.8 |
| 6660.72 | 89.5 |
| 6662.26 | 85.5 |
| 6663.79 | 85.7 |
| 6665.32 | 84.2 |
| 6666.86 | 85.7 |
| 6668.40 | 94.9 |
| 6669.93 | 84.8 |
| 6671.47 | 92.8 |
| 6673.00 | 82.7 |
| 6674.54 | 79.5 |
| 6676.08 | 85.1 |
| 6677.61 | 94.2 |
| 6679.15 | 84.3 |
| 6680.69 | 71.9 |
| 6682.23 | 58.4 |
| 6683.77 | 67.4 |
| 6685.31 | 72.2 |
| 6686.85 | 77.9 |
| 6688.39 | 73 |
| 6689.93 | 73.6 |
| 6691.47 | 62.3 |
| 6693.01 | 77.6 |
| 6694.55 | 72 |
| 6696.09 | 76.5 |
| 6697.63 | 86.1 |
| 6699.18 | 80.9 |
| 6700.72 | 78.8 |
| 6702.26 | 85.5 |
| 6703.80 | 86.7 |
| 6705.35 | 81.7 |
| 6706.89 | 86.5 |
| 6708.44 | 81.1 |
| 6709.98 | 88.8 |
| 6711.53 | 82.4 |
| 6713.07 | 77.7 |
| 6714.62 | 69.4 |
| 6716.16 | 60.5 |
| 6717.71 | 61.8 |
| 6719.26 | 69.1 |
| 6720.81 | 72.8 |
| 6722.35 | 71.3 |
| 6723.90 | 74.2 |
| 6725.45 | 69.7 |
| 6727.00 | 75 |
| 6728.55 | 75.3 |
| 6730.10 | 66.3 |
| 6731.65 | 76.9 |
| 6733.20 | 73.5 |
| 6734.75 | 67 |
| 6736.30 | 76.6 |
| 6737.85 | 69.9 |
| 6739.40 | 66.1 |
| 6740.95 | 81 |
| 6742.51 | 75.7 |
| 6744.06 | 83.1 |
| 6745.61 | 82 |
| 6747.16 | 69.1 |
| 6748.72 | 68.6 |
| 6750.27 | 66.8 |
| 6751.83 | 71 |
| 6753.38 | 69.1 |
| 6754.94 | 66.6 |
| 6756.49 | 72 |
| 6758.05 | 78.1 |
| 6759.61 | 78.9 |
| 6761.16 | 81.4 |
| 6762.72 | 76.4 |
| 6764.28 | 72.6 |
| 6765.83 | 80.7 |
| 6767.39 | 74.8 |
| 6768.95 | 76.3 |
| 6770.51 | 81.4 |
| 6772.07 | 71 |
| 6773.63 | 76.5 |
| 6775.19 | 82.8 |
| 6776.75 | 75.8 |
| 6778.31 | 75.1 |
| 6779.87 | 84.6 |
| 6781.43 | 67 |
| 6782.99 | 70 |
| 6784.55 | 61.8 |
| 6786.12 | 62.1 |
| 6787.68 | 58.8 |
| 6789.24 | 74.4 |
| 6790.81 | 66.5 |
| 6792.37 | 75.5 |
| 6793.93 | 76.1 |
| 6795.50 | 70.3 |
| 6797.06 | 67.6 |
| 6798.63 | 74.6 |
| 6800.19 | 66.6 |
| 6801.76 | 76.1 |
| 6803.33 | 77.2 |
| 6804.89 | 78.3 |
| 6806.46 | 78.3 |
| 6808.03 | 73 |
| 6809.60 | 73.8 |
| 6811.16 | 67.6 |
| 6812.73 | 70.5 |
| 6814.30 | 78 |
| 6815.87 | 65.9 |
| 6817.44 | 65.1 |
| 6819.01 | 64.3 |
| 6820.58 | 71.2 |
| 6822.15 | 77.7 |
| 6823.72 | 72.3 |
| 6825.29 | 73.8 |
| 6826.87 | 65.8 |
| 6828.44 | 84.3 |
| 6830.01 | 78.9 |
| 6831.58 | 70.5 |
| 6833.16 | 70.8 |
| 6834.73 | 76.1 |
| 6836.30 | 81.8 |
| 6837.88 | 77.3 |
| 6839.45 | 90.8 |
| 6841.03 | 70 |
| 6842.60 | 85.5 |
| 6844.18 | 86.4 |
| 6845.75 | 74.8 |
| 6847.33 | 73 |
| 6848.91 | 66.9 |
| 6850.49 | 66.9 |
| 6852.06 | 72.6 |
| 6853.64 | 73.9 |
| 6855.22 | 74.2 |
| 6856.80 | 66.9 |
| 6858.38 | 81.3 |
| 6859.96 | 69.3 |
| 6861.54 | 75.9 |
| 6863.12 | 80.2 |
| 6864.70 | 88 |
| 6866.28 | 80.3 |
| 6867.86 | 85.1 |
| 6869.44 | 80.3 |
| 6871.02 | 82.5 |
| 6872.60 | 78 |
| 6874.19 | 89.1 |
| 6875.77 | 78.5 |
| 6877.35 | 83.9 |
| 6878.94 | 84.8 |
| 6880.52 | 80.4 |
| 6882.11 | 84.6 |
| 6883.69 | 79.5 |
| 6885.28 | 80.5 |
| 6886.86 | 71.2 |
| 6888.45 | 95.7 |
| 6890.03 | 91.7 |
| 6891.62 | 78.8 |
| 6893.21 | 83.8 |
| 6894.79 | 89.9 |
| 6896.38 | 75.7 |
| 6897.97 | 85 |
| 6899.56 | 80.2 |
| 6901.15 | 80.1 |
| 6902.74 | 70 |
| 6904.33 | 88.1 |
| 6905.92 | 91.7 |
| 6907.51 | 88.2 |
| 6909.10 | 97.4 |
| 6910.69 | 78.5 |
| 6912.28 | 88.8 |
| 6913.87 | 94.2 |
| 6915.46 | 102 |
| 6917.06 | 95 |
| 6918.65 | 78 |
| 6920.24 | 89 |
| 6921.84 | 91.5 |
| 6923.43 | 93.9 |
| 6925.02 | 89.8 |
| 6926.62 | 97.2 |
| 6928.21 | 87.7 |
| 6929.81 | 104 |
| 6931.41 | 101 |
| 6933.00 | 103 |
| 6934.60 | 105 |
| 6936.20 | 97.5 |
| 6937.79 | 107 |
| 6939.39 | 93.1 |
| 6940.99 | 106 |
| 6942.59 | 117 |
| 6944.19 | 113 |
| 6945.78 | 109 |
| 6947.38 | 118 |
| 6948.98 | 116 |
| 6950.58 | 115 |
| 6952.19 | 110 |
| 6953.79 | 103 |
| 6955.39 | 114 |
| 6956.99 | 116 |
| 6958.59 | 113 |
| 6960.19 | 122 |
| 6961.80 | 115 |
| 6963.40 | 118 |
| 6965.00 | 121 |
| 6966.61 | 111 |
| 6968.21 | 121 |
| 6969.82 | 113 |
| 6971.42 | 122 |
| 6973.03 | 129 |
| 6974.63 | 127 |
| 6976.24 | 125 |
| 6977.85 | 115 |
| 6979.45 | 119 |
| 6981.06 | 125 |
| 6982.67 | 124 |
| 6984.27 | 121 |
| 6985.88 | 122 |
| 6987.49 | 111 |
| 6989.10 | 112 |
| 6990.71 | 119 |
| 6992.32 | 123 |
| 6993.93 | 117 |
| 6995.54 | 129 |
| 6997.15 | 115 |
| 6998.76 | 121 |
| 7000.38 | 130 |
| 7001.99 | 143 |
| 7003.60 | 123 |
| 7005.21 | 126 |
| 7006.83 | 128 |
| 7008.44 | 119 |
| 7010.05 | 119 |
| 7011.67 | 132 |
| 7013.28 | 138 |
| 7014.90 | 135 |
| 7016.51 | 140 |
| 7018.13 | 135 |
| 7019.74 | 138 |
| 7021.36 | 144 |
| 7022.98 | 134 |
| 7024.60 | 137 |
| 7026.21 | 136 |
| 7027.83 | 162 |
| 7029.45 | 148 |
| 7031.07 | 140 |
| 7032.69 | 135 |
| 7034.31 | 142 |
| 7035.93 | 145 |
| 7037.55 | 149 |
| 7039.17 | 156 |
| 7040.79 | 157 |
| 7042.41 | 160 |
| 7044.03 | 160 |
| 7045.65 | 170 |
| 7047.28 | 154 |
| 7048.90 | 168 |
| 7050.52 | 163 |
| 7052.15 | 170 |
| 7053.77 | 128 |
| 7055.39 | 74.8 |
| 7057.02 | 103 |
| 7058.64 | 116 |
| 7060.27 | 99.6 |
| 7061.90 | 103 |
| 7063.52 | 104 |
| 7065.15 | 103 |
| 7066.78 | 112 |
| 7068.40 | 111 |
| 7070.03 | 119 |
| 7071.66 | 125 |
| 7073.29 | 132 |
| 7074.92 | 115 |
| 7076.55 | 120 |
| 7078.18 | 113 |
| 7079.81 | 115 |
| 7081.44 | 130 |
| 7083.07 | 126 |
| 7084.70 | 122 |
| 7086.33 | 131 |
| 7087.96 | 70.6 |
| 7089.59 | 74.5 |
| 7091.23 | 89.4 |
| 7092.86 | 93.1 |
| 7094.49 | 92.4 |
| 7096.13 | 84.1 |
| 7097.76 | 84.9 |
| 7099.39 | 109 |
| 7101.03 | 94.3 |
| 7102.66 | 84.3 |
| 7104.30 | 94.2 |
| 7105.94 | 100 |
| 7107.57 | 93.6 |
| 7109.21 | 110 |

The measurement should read 1.7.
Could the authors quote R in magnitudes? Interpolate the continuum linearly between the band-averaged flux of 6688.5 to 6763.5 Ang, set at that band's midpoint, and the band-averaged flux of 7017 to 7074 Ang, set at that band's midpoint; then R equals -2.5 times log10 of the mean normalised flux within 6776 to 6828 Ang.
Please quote 0.24 mag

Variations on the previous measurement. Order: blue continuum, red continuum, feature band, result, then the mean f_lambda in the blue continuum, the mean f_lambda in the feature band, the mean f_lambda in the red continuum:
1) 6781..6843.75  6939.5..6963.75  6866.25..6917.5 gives 0.133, 72.8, 84.7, 113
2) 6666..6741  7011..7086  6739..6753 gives 0.135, 76.7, 73.8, 133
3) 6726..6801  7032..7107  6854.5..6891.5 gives 0.112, 73.1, 80.9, 119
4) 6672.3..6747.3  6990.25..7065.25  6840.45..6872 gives 0.316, 75.8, 76.8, 134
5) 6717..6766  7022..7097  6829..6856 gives 0.181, 73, 76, 126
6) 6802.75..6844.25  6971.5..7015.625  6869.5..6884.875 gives 0.102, 74.8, 82.2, 124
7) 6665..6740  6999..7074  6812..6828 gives 0.341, 76.8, 70.7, 134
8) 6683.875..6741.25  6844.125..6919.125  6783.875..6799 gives 0.140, 74.9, 68.6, 81.7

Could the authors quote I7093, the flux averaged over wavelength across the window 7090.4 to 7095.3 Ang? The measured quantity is 91.6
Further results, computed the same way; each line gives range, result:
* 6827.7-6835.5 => 76.1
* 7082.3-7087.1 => 126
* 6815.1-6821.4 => 66.7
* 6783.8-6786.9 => 61.8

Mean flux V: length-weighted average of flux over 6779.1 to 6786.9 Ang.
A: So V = 69.1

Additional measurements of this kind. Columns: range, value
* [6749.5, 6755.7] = 68.3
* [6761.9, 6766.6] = 76.6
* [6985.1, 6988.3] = 116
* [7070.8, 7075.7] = 124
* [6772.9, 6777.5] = 78.4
